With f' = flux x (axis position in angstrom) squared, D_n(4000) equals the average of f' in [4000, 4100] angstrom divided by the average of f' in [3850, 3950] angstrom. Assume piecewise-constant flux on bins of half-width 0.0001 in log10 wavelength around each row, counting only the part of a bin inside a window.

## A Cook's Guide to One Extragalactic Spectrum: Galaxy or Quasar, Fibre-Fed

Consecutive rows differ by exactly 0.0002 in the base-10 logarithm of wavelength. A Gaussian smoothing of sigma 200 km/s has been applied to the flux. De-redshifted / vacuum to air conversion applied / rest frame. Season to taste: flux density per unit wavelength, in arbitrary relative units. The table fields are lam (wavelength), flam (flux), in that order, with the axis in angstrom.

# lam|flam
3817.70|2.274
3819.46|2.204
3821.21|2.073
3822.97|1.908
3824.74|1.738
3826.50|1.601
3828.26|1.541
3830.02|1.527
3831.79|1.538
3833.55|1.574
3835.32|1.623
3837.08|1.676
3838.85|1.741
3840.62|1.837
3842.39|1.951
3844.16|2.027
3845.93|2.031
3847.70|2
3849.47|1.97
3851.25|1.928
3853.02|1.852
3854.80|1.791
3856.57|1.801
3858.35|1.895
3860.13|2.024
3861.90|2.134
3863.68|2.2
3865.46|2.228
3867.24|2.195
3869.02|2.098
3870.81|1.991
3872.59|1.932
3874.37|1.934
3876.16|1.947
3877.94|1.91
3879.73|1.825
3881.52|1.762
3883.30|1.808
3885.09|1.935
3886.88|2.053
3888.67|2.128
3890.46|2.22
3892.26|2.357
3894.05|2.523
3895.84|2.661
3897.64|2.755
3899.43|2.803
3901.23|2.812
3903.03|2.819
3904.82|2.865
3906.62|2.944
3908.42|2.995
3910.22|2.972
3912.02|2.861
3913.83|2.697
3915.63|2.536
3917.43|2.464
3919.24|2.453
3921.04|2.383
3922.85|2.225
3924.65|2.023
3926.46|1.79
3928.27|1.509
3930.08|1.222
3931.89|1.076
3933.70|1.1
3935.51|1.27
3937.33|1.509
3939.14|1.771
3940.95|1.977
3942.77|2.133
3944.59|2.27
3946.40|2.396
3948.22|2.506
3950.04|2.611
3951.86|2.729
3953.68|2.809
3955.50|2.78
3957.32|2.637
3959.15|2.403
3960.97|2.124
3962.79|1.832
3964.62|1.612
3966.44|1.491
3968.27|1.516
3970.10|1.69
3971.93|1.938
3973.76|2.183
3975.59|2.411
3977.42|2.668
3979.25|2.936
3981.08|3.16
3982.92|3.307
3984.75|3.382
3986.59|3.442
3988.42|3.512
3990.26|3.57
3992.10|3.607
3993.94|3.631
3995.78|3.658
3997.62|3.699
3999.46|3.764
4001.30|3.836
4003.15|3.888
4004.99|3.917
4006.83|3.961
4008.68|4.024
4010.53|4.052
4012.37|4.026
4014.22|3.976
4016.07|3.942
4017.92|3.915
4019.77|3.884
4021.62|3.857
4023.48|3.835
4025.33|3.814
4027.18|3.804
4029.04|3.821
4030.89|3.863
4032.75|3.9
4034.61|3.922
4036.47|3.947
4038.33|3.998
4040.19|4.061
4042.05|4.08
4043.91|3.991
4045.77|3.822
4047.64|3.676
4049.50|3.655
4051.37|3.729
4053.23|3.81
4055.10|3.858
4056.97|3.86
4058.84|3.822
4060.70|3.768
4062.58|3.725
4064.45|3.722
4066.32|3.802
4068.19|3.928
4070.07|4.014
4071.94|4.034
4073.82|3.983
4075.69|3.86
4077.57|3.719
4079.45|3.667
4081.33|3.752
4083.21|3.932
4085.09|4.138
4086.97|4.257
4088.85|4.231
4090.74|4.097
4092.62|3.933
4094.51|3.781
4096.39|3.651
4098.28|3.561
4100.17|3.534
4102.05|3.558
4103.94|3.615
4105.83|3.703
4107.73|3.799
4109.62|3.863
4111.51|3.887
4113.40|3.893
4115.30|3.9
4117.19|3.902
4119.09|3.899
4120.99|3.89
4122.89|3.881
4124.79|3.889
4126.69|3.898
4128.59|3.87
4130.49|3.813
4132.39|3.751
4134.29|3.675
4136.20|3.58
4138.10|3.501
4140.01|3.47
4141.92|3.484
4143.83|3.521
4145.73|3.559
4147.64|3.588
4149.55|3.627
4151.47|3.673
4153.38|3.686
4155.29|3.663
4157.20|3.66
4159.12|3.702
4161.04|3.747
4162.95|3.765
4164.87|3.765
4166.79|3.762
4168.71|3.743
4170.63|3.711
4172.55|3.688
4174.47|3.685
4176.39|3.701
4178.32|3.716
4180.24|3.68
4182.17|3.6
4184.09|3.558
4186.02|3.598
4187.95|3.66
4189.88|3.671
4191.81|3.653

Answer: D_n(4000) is 1.9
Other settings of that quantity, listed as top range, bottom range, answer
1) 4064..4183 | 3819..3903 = 2.14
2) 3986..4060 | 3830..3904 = 2.02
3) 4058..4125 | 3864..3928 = 1.82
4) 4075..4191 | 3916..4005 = 1.63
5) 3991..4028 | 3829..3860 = 2.31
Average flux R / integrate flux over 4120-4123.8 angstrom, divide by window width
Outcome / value 3.88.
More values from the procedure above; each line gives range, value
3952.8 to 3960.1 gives 2.65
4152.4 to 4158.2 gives 3.67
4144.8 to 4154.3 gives 3.62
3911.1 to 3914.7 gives 2.78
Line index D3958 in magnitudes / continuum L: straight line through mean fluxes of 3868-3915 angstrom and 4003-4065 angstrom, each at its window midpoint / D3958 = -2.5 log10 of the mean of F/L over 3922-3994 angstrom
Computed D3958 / 0.324 mag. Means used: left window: 2.37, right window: 3.88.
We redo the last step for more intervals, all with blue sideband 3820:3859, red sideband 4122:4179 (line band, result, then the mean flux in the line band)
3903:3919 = -0.24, 2.78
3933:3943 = 0.44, 1.6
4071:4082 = -0.18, 3.84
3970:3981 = 0.09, 2.42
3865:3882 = 0.02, 1.98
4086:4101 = -0.16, 3.88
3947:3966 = 0.06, 2.38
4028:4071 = -0.25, 3.86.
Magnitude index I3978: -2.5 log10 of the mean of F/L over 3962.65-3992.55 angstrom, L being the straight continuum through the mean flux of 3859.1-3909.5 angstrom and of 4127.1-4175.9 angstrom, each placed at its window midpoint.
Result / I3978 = 0.069 mag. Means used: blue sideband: 2.28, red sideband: 3.67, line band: 2.61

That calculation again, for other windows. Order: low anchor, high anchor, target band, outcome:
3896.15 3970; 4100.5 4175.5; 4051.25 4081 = -0.20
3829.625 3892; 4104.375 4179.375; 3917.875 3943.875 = 0.32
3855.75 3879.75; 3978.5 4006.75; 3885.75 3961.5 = 0.16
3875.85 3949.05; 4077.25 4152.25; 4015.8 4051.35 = -0.23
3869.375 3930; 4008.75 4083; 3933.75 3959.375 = 0.26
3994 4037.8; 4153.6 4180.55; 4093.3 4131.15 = 0.00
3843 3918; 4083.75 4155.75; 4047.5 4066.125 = -0.12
